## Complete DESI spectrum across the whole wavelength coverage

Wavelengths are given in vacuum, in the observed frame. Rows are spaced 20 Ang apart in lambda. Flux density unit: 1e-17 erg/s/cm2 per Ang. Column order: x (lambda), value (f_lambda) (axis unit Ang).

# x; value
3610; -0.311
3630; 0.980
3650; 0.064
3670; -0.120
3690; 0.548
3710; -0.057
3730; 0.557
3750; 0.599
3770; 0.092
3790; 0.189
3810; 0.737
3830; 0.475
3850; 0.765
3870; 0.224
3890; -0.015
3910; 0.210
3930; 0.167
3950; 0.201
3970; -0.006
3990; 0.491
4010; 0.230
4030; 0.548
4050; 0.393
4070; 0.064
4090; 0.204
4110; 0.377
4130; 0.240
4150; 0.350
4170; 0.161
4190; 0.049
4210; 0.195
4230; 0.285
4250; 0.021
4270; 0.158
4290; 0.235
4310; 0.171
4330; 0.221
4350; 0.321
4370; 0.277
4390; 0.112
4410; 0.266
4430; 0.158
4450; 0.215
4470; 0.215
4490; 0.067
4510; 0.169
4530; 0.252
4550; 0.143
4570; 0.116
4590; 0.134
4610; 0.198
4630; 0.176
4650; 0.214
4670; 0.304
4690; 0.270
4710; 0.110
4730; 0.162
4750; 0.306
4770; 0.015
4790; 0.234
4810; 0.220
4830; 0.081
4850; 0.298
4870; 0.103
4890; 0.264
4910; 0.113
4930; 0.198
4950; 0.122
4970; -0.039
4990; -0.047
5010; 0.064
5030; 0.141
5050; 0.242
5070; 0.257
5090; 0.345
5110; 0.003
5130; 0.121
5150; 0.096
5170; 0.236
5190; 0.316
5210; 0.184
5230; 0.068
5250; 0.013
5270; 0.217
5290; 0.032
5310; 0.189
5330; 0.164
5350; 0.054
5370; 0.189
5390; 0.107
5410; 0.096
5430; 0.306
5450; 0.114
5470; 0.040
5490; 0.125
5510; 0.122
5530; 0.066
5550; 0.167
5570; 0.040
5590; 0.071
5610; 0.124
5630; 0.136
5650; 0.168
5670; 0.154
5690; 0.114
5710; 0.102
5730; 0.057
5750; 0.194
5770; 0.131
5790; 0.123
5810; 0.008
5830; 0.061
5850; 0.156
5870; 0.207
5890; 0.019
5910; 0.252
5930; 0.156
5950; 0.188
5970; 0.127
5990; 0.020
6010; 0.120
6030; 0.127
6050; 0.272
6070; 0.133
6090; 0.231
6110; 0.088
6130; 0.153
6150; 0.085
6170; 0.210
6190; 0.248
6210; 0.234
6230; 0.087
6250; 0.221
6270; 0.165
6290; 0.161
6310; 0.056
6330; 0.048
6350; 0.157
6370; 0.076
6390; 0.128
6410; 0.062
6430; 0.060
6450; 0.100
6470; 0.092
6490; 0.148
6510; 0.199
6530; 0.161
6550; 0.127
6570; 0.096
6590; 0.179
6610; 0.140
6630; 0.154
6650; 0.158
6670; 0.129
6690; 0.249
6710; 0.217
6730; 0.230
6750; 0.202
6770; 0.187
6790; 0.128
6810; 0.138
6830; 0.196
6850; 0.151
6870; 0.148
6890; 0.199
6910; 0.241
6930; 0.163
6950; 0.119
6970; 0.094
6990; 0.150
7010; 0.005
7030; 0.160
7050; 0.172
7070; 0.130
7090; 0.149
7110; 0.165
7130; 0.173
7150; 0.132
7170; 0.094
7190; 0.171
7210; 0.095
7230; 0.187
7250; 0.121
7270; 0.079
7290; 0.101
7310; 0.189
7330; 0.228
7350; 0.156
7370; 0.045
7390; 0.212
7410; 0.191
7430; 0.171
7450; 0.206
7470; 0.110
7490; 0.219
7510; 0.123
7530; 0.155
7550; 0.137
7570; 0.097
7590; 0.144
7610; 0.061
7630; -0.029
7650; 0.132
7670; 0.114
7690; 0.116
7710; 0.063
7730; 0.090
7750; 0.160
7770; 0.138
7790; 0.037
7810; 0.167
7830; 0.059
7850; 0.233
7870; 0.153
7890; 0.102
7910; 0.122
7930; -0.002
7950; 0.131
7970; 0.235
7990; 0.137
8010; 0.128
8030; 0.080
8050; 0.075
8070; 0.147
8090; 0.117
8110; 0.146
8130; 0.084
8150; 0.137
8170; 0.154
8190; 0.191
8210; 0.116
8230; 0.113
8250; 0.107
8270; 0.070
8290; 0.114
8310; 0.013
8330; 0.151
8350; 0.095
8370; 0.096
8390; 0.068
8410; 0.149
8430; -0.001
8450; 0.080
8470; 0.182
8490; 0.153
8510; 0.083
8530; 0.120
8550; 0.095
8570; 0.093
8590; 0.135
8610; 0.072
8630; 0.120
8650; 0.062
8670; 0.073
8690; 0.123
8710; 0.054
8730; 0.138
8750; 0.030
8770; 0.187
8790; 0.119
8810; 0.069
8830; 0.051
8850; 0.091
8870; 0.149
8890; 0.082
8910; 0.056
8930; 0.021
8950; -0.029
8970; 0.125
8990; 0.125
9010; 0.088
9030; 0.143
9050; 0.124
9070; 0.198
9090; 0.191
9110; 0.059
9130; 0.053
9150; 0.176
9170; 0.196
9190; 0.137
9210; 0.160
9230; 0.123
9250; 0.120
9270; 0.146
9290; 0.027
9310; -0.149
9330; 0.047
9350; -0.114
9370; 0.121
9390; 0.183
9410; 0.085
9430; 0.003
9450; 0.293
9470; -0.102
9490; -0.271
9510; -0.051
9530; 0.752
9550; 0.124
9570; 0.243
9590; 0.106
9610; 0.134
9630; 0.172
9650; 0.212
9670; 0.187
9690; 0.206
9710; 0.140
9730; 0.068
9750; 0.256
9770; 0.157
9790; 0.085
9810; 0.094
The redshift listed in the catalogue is 1.55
